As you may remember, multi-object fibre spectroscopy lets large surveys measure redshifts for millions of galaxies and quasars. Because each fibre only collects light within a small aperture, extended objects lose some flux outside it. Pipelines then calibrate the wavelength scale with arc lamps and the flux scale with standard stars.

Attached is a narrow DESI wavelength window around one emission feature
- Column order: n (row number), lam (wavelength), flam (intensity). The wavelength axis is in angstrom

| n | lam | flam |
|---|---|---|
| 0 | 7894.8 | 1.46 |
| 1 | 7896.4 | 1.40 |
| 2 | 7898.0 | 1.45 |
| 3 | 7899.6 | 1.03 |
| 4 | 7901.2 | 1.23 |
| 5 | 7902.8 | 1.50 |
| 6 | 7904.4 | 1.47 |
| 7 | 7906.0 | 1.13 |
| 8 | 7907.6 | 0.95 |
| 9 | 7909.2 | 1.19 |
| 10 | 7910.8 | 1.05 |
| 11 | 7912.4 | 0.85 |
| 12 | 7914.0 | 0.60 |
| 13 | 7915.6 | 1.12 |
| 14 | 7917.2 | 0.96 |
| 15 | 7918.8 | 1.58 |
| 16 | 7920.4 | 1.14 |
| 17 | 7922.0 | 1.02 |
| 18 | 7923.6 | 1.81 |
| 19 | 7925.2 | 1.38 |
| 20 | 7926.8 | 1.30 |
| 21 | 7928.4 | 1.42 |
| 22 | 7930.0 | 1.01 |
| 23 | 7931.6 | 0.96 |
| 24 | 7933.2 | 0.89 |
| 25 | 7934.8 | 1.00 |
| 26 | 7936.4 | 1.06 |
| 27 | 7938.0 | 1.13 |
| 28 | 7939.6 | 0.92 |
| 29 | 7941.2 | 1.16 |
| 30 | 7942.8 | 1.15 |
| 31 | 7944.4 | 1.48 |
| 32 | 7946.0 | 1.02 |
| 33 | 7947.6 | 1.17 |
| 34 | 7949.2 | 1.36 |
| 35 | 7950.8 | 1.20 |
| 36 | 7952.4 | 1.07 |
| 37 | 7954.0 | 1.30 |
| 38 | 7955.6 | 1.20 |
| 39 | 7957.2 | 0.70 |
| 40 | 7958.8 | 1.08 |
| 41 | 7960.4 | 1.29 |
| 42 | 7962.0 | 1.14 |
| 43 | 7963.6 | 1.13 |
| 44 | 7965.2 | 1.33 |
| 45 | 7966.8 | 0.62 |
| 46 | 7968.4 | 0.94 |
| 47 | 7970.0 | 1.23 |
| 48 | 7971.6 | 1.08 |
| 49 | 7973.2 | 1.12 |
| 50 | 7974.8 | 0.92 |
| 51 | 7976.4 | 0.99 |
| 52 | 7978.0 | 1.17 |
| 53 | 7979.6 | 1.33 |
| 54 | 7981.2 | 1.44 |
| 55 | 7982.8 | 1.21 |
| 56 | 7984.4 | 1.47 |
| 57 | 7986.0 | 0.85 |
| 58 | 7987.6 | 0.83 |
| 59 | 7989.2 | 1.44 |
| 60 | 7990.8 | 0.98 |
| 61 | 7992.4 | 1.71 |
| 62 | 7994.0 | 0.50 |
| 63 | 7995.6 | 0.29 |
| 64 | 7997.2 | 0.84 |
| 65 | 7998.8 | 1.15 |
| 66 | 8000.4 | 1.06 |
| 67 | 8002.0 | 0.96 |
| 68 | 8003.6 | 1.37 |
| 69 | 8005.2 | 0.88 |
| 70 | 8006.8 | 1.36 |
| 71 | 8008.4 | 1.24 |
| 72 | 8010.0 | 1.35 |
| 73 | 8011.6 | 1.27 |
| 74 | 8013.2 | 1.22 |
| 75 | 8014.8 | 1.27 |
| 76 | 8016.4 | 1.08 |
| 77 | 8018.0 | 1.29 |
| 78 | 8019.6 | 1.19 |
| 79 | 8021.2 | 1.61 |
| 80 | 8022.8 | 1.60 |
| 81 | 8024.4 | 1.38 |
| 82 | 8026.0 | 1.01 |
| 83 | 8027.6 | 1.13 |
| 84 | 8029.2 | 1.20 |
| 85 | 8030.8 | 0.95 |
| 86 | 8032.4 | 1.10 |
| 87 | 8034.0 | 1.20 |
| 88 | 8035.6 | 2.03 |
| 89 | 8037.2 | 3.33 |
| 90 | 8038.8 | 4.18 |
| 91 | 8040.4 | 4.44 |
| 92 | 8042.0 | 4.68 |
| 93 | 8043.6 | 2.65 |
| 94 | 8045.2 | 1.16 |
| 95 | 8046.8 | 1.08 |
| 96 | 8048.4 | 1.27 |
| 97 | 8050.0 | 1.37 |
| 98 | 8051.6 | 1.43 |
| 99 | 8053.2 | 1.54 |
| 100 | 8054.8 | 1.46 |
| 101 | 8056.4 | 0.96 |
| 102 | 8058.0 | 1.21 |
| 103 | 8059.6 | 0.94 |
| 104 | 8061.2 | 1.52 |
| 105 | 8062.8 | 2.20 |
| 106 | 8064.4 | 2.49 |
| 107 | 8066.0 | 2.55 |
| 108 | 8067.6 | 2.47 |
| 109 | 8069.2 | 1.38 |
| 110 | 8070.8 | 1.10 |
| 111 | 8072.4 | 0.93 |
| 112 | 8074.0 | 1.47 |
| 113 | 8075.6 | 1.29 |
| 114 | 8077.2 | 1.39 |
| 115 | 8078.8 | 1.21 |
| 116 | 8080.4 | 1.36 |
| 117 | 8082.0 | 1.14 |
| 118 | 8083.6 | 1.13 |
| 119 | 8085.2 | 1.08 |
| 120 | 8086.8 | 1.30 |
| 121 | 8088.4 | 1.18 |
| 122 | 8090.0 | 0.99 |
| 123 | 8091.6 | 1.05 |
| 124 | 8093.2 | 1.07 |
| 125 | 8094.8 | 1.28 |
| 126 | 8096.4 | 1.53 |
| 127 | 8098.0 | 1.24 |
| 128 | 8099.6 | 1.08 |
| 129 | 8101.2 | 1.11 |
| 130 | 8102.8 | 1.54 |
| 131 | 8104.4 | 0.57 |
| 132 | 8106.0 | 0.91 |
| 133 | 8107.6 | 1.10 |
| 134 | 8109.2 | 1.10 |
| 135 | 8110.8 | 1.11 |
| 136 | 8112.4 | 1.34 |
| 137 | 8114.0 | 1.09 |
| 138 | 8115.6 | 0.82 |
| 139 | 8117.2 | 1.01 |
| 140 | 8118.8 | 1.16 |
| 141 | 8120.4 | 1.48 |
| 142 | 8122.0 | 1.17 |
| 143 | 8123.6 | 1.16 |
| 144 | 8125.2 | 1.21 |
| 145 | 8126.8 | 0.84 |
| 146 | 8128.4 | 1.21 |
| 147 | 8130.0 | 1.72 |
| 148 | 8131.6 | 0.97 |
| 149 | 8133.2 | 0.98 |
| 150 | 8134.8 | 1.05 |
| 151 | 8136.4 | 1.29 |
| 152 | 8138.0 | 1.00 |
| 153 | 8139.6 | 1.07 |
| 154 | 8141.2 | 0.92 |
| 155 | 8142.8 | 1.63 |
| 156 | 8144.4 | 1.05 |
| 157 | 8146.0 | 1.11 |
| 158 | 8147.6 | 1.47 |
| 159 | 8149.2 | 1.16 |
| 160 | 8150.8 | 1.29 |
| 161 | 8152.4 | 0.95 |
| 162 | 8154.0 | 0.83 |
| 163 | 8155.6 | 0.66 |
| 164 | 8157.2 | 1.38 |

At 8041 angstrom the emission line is H-alpha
